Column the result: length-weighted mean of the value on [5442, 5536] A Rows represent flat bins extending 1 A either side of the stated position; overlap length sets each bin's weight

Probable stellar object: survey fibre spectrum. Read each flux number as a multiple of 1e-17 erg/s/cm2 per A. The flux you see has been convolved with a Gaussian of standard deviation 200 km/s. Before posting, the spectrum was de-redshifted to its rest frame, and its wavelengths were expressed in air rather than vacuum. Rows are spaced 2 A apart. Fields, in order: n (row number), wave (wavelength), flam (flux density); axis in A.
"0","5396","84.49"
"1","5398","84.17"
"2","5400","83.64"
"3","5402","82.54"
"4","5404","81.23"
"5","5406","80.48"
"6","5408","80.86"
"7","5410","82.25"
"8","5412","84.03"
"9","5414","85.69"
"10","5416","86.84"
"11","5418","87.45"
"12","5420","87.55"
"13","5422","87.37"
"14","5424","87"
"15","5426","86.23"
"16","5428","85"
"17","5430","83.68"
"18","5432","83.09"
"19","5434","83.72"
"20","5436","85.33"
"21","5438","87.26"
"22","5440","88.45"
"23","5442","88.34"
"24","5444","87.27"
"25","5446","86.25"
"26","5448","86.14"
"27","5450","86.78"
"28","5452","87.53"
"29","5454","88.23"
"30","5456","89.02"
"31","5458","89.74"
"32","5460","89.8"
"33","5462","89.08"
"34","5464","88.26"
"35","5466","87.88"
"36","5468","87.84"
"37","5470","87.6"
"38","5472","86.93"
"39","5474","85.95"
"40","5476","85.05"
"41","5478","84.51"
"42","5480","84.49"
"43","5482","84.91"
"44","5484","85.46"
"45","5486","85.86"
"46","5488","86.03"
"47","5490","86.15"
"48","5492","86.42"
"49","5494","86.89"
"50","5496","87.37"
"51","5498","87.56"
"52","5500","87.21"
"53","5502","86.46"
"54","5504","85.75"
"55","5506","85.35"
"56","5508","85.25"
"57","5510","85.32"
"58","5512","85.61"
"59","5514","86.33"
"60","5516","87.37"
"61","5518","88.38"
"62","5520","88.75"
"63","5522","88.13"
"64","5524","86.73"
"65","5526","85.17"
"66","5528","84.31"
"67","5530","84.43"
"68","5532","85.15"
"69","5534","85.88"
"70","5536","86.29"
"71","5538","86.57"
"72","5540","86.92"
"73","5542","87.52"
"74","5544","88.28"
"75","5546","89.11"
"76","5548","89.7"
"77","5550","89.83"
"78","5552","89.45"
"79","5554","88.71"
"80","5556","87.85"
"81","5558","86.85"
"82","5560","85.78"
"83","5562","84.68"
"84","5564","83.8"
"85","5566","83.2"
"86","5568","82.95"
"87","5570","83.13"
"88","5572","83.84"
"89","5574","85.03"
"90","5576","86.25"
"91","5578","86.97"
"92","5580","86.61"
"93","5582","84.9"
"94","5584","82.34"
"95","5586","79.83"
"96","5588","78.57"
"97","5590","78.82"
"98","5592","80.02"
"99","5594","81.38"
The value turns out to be 86.7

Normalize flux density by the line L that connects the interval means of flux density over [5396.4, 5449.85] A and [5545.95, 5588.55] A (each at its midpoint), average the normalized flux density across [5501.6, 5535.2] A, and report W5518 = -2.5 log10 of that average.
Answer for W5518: -0.010 mag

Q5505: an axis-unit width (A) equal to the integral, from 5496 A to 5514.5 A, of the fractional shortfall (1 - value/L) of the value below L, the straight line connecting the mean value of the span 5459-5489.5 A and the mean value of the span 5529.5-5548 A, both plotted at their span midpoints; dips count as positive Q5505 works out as 0.1 A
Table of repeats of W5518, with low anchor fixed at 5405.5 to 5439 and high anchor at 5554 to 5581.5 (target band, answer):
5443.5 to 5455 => -0.02 mag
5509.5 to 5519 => -0.02 mag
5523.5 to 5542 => -0.01 mag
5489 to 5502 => -0.02 mag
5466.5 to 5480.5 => -0.01 mag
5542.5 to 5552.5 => -0.05 mag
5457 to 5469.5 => -0.05 mag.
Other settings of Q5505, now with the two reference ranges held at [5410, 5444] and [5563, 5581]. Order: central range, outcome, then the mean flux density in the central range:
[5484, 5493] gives -0.1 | 86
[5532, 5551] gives -0.6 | 87.6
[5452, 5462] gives -0.4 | 89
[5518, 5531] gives -0.2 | 86.4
